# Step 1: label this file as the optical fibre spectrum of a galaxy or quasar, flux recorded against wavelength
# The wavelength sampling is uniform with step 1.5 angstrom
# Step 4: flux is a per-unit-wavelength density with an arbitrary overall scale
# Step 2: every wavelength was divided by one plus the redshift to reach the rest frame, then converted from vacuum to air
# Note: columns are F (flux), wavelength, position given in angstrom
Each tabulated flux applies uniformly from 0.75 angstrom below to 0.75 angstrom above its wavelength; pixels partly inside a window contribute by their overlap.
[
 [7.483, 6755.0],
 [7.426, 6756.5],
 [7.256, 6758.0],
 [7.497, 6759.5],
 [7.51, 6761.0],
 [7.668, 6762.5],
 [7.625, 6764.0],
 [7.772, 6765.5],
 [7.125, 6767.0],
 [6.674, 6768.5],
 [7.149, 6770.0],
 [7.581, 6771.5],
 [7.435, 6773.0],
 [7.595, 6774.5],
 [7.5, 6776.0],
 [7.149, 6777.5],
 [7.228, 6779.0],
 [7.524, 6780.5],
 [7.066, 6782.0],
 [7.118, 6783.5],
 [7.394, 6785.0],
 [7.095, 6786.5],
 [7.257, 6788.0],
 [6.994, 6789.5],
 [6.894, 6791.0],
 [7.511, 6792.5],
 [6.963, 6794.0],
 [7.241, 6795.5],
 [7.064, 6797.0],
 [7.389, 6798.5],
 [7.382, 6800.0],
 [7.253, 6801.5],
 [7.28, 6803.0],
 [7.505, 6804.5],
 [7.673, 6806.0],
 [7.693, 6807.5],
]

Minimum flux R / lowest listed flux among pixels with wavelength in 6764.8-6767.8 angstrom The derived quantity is 7.125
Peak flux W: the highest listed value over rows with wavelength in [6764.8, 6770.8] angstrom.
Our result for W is 7.772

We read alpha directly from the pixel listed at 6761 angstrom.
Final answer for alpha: 7.51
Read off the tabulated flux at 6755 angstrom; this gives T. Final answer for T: 7.483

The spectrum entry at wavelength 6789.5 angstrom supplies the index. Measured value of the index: 6.994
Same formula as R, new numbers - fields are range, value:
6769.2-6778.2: 7.149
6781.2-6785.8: 7.066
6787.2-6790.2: 6.994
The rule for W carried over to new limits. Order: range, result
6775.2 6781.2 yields 7.524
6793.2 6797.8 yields 7.241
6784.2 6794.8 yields 7.511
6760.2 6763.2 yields 7.668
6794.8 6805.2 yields 7.505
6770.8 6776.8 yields 7.595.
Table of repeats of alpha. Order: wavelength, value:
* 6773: 7.435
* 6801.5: 7.253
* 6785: 7.394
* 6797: 7.064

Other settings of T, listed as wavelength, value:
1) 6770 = 7.149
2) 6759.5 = 7.497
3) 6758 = 7.256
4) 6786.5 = 7.095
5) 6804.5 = 7.505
